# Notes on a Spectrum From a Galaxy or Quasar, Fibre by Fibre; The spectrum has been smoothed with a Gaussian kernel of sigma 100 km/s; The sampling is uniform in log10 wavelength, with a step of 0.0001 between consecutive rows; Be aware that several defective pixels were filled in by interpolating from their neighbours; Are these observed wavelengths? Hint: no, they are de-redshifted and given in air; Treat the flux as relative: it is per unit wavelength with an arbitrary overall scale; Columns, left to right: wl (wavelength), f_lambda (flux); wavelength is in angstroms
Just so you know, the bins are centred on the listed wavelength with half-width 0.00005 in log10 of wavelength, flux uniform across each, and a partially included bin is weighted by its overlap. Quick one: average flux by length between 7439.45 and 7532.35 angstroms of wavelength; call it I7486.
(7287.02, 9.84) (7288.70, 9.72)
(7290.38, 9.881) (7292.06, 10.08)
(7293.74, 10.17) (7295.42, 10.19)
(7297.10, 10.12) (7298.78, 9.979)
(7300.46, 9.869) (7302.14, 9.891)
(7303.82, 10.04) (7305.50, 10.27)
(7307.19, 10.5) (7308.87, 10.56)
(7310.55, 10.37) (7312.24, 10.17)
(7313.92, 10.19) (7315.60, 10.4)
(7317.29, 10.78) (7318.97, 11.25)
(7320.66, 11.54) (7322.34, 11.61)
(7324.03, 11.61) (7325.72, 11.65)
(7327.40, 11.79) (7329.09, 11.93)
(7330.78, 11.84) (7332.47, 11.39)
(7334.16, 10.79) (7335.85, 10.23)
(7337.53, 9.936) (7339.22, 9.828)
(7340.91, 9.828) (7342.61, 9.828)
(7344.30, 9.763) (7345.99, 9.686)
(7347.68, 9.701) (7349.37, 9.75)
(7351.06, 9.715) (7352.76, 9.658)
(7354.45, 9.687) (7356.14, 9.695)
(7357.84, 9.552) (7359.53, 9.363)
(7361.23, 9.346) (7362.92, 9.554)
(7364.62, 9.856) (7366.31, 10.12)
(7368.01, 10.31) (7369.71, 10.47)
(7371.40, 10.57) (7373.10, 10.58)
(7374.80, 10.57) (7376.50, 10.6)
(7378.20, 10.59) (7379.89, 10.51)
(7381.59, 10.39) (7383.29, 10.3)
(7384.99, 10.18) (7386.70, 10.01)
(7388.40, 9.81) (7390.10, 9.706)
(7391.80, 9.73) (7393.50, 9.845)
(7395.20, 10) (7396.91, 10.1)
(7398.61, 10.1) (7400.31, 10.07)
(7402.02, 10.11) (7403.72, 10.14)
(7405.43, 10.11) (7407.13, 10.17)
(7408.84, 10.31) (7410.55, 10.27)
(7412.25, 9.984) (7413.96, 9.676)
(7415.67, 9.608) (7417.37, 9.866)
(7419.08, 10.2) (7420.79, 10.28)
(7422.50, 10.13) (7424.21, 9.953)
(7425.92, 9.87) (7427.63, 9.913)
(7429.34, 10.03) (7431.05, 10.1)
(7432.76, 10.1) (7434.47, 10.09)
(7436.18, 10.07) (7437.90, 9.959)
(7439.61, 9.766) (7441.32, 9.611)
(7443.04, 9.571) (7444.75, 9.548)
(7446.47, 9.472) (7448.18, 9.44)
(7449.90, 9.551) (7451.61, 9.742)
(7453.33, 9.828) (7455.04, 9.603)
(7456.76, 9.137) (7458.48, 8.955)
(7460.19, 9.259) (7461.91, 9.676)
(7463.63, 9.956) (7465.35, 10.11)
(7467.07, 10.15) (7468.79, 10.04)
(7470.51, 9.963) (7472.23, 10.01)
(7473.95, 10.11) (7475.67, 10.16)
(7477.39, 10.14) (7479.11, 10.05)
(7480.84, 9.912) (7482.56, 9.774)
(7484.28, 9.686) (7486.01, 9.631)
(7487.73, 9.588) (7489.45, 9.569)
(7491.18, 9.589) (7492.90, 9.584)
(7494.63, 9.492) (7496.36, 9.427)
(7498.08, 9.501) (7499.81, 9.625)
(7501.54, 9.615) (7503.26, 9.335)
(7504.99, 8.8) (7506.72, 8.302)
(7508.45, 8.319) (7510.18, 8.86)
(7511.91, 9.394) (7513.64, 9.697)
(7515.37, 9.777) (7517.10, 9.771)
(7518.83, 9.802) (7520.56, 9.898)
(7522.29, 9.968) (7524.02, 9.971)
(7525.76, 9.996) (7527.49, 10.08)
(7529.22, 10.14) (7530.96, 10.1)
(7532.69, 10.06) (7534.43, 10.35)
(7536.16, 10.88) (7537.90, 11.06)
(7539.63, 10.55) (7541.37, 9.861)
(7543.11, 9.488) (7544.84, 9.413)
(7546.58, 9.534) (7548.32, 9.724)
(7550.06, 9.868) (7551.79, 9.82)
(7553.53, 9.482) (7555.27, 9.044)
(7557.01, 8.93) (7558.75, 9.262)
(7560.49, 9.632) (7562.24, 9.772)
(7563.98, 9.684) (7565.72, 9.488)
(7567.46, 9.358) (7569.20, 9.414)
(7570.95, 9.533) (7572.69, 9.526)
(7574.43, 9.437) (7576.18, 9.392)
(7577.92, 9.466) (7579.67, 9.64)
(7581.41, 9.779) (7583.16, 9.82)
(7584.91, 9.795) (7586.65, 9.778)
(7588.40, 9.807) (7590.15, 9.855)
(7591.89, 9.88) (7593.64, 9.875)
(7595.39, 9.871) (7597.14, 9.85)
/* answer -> 9.65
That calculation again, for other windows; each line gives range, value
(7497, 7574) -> 9.65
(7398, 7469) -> 9.87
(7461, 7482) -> 10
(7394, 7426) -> 10.1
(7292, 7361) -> 10.4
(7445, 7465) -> 9.53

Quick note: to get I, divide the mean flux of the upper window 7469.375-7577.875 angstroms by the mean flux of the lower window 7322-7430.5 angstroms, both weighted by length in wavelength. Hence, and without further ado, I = 0.95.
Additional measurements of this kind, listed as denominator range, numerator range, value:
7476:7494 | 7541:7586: 0.98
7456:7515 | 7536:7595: 1.01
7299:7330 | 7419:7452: 0.91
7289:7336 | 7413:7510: 0.91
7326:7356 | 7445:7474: 0.94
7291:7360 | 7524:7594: 0.94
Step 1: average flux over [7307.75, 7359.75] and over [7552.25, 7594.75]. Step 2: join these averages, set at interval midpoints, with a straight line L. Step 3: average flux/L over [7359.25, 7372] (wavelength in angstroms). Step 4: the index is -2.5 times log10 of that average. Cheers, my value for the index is 0.04 mag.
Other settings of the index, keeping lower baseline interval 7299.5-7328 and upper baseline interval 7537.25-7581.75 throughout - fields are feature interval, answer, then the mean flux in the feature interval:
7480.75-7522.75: 0.05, 9.46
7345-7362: 0.10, 9.62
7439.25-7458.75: 0.06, 9.53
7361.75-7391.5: 0.02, 10.2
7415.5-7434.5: 0.02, 10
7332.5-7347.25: 0.06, 10.1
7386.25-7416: 0.04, 9.99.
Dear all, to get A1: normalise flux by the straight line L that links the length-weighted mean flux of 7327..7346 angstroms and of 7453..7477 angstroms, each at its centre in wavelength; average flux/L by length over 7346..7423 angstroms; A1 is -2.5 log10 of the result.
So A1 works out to 0.03 mag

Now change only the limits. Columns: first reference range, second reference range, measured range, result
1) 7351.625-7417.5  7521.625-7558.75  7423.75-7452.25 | 0.020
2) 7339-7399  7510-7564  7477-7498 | 0.020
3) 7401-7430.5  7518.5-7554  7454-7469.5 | 0.041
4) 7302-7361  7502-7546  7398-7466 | 0.023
